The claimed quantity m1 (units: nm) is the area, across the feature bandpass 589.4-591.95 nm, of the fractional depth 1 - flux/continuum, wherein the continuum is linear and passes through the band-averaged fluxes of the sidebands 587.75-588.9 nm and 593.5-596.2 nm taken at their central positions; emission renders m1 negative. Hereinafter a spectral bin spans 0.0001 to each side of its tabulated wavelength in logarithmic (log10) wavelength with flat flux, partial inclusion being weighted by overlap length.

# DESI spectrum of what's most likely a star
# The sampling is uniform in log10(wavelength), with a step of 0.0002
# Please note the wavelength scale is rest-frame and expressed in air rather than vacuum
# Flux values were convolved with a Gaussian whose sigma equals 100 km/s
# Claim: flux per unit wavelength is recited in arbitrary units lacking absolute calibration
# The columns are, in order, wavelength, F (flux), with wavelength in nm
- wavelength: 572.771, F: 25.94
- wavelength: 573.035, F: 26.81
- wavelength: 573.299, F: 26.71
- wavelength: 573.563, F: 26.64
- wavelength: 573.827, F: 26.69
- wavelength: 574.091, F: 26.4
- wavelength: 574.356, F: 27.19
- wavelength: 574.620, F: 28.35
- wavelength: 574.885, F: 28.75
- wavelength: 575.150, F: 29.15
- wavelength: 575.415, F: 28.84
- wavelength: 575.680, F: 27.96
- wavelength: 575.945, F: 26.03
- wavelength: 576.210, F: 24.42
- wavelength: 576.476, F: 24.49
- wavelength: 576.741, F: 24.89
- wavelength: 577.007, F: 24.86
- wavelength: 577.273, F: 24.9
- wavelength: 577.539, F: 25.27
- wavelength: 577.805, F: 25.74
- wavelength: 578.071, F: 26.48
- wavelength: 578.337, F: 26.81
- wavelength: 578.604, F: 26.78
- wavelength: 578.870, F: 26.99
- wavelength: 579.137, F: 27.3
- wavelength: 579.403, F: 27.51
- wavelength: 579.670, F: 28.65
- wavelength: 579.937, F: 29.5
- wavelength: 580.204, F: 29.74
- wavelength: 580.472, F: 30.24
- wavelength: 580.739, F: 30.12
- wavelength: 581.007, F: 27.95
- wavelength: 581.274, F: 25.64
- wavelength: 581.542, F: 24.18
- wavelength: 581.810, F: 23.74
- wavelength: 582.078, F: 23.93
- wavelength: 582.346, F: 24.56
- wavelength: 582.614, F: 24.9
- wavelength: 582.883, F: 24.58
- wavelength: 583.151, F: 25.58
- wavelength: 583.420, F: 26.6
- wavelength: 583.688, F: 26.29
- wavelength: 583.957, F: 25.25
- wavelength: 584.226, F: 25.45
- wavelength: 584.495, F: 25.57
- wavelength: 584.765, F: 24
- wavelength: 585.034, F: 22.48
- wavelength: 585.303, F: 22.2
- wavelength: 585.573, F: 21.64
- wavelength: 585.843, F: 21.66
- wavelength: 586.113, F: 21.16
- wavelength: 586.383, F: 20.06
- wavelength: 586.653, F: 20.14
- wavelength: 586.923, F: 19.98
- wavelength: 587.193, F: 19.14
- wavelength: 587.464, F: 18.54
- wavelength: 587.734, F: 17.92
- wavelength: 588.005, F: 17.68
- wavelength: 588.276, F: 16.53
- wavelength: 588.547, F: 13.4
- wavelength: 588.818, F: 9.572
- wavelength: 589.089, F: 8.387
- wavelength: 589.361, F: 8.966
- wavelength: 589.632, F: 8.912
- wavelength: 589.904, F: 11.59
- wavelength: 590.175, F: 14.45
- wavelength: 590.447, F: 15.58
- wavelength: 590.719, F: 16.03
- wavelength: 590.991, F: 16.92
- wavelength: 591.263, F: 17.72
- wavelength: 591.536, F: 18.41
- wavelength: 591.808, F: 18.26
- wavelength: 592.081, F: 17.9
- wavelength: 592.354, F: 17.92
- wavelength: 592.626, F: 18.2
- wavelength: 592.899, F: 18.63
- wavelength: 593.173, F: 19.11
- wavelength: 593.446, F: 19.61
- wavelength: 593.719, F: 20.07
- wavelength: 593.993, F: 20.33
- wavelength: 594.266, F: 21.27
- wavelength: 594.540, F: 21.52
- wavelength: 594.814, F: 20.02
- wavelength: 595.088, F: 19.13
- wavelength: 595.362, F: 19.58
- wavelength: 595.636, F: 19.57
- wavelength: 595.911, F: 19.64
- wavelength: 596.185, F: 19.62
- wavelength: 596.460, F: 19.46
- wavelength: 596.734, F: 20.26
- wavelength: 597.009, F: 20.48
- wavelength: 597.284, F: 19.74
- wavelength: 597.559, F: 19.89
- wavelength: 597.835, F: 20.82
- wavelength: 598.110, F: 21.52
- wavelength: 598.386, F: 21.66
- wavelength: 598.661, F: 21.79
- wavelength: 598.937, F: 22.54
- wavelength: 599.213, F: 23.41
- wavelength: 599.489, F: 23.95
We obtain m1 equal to 0.27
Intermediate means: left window 14.9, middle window 15.1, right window 20.1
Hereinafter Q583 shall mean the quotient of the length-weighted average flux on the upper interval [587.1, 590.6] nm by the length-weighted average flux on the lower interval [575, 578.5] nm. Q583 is 0.53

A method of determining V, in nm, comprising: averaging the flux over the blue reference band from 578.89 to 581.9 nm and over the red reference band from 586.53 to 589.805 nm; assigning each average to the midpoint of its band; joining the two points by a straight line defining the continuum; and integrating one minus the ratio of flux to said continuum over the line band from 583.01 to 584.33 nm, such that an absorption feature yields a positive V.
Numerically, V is -0.21 nm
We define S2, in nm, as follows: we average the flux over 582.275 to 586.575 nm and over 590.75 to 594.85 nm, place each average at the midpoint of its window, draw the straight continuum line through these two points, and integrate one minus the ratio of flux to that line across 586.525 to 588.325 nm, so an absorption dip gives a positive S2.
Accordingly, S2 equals 0.280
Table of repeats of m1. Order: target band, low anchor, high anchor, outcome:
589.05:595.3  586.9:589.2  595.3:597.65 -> 0.24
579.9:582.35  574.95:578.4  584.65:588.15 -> -0.35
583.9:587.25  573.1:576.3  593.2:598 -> 0.19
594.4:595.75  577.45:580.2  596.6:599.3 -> 0.13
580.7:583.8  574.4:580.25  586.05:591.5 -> -0.49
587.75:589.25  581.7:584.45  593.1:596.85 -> 0.62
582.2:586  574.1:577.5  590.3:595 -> -0.27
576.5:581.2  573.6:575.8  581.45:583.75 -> -0.17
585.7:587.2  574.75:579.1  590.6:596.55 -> 0.12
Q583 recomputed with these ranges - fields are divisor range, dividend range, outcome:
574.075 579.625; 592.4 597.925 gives 0.74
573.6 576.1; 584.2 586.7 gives 0.81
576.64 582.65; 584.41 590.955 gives 0.65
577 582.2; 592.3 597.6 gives 0.73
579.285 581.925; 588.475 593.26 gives 0.54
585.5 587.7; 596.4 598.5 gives 1.02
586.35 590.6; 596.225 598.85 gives 1.38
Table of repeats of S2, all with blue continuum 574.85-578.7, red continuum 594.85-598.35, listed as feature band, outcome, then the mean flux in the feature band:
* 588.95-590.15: 0.66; 9.93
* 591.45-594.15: 0.30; 18.9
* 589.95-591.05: 0.33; 15.3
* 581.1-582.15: 0.01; 24.5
